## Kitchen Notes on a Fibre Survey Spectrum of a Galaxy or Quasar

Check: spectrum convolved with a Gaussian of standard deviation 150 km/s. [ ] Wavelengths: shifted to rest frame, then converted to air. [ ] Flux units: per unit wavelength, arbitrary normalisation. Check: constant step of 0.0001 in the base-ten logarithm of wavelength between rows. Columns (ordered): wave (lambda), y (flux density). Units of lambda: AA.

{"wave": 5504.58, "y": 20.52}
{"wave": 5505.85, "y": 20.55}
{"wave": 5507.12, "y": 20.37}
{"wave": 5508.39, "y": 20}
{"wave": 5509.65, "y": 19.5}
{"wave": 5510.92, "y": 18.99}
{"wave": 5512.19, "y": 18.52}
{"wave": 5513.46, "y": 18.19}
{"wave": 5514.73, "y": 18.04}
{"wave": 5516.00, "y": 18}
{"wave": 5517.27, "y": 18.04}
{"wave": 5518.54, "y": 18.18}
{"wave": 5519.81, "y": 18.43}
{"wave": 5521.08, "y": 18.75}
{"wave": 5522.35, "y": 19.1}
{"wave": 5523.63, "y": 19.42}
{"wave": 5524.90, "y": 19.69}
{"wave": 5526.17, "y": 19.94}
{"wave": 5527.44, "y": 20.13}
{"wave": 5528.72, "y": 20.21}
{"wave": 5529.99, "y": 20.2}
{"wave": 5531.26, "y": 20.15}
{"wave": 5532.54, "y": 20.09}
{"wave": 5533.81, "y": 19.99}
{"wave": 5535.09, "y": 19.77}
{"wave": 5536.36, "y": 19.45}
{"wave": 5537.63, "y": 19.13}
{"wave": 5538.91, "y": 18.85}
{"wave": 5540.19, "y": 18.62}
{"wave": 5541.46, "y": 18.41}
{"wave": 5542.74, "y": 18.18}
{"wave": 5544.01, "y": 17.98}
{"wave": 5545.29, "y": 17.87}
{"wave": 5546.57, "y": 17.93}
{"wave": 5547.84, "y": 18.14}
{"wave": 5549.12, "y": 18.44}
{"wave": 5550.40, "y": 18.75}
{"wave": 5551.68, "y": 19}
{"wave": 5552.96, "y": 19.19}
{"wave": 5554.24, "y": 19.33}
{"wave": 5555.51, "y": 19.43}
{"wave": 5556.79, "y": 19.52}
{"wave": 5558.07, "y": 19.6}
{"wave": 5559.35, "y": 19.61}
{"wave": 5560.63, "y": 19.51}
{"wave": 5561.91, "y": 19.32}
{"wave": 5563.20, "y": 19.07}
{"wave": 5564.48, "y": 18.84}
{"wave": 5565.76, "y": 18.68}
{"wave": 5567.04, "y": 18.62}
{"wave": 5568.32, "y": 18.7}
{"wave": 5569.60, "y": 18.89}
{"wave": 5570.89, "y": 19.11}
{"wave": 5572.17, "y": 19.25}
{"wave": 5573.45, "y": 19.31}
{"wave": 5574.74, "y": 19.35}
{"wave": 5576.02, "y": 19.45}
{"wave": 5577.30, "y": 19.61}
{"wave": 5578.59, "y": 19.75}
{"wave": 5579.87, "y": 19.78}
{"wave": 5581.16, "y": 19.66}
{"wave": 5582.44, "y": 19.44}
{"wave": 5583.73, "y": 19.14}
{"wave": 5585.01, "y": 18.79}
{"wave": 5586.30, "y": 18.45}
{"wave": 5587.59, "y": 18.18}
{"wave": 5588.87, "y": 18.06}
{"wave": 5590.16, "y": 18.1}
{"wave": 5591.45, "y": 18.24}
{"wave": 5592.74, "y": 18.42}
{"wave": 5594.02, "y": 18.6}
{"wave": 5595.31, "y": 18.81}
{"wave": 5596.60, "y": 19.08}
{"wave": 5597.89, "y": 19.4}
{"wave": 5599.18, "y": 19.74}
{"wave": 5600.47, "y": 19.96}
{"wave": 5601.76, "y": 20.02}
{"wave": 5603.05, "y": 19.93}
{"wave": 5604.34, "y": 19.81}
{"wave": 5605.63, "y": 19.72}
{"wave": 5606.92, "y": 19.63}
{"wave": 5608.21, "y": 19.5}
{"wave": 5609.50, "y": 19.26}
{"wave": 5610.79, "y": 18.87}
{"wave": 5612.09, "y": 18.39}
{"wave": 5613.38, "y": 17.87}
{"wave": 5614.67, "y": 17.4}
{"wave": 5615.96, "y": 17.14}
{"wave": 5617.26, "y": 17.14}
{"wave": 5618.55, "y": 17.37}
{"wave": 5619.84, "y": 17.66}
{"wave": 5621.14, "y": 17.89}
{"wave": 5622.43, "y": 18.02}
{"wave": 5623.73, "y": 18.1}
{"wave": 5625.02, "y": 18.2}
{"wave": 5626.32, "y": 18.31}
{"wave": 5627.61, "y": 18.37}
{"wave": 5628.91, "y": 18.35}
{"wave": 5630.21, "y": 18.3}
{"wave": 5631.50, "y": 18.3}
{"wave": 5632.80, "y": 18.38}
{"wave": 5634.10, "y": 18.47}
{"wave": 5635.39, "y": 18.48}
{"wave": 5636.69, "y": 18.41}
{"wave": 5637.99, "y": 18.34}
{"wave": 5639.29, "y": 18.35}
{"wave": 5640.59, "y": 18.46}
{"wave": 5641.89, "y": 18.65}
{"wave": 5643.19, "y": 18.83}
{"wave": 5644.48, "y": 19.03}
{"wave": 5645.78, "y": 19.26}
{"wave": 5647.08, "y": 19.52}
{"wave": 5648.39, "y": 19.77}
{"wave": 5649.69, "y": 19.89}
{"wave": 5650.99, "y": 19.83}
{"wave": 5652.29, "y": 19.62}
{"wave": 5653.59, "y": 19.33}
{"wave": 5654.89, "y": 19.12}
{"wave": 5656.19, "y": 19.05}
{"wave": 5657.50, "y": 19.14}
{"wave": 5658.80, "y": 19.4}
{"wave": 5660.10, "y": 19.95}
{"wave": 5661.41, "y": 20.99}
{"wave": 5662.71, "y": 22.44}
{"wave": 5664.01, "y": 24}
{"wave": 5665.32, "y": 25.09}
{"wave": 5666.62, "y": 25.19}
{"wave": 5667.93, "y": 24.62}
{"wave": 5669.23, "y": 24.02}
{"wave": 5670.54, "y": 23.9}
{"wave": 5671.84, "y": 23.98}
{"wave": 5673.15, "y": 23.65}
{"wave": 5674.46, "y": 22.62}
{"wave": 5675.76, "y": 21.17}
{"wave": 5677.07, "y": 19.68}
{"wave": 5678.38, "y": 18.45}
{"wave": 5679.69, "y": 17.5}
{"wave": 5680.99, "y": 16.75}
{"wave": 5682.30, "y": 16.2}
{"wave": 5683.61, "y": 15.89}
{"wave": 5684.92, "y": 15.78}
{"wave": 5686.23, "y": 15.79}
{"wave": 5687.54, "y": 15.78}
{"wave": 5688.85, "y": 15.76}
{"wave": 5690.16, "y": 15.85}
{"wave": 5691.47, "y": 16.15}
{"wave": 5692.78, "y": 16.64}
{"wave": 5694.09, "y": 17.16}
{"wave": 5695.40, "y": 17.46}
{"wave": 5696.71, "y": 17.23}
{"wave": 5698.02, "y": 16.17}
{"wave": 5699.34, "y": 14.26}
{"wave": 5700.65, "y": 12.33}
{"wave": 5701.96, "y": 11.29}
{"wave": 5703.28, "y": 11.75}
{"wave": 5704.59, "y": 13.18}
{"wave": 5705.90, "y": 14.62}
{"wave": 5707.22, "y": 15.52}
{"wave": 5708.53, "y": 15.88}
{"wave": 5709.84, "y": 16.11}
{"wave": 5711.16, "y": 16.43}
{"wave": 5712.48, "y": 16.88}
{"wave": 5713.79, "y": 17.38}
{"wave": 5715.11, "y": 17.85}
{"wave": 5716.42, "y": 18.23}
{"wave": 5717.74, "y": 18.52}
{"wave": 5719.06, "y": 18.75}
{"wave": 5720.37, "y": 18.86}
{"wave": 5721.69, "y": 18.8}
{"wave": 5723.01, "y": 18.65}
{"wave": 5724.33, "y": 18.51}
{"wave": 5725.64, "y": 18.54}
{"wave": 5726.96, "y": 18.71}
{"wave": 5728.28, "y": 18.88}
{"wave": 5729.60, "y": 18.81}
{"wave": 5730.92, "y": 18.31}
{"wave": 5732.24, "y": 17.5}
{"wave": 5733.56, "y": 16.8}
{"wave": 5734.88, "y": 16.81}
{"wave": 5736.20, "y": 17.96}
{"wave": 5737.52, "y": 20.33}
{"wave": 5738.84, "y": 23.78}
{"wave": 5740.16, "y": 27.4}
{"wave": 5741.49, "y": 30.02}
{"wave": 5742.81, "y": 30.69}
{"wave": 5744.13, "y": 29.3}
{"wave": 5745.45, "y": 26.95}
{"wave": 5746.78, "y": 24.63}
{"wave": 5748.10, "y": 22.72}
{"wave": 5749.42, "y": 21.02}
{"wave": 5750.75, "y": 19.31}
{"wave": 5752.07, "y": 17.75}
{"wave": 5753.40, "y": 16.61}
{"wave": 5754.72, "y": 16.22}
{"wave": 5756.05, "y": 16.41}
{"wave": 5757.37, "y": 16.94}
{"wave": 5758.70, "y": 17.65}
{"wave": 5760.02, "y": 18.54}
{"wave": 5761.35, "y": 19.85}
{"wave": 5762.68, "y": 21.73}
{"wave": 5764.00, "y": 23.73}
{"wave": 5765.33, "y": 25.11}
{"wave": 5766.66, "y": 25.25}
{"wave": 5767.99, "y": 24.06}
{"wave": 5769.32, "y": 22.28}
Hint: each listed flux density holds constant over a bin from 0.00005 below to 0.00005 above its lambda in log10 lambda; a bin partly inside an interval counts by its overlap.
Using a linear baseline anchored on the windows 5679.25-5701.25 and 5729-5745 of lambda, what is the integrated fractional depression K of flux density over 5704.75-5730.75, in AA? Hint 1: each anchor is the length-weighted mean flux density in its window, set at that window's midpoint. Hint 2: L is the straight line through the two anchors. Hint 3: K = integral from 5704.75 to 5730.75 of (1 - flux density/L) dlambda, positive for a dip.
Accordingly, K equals 2.9 AA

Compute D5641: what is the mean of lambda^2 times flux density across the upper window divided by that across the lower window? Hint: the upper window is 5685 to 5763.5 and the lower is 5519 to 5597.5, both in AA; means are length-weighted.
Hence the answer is 1.0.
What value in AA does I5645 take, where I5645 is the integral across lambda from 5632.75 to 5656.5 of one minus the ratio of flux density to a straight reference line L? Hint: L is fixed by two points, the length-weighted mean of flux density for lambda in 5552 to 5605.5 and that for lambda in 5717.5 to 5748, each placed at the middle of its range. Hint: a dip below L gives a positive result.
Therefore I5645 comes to 1.3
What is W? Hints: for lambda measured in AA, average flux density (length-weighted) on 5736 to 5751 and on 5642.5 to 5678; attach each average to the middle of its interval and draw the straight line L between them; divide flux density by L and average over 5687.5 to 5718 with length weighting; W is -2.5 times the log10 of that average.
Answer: 0.415 mag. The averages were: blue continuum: 21.2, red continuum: 24.8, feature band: 15.7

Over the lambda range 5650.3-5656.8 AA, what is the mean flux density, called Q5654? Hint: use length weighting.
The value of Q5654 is 19.4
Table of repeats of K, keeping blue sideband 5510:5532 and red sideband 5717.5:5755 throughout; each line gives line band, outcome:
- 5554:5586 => 0.3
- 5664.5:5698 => 1.8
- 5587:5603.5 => 0.6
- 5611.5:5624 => 1.4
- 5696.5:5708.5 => 3.8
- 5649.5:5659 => 0.3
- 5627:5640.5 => 1.1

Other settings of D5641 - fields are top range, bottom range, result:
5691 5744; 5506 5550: 1.02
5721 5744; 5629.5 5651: 1.14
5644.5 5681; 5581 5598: 1.16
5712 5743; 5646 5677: 0.94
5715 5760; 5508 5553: 1.15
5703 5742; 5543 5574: 1.03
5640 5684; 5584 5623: 1.12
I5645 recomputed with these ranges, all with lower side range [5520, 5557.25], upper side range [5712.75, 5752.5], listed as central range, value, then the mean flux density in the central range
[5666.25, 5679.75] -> -1.45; 22.4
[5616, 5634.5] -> 1.70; 18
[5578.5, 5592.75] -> 0.52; 18.8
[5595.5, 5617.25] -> 0.72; 19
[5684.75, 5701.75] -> 3.87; 15.8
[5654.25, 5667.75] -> -0.95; 21.5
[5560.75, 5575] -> 0.27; 19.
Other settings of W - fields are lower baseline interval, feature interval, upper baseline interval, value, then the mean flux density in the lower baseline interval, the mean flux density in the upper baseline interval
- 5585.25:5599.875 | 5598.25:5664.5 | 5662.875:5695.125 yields 0.01 mag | 18.6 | 19.7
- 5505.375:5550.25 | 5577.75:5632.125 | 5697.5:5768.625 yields 0.02 mag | 19.1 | 19.2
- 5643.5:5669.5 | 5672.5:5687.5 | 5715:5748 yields 0.14 mag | 20.9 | 21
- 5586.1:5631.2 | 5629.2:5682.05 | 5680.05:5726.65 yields -0.16 mag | 18.6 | 16.3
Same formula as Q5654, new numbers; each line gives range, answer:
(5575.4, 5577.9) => 19.6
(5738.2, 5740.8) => 25.6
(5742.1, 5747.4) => 27.9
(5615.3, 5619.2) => 17.2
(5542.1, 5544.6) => 18.1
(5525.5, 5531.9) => 20.1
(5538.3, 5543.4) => 18.5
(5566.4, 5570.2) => 18.8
